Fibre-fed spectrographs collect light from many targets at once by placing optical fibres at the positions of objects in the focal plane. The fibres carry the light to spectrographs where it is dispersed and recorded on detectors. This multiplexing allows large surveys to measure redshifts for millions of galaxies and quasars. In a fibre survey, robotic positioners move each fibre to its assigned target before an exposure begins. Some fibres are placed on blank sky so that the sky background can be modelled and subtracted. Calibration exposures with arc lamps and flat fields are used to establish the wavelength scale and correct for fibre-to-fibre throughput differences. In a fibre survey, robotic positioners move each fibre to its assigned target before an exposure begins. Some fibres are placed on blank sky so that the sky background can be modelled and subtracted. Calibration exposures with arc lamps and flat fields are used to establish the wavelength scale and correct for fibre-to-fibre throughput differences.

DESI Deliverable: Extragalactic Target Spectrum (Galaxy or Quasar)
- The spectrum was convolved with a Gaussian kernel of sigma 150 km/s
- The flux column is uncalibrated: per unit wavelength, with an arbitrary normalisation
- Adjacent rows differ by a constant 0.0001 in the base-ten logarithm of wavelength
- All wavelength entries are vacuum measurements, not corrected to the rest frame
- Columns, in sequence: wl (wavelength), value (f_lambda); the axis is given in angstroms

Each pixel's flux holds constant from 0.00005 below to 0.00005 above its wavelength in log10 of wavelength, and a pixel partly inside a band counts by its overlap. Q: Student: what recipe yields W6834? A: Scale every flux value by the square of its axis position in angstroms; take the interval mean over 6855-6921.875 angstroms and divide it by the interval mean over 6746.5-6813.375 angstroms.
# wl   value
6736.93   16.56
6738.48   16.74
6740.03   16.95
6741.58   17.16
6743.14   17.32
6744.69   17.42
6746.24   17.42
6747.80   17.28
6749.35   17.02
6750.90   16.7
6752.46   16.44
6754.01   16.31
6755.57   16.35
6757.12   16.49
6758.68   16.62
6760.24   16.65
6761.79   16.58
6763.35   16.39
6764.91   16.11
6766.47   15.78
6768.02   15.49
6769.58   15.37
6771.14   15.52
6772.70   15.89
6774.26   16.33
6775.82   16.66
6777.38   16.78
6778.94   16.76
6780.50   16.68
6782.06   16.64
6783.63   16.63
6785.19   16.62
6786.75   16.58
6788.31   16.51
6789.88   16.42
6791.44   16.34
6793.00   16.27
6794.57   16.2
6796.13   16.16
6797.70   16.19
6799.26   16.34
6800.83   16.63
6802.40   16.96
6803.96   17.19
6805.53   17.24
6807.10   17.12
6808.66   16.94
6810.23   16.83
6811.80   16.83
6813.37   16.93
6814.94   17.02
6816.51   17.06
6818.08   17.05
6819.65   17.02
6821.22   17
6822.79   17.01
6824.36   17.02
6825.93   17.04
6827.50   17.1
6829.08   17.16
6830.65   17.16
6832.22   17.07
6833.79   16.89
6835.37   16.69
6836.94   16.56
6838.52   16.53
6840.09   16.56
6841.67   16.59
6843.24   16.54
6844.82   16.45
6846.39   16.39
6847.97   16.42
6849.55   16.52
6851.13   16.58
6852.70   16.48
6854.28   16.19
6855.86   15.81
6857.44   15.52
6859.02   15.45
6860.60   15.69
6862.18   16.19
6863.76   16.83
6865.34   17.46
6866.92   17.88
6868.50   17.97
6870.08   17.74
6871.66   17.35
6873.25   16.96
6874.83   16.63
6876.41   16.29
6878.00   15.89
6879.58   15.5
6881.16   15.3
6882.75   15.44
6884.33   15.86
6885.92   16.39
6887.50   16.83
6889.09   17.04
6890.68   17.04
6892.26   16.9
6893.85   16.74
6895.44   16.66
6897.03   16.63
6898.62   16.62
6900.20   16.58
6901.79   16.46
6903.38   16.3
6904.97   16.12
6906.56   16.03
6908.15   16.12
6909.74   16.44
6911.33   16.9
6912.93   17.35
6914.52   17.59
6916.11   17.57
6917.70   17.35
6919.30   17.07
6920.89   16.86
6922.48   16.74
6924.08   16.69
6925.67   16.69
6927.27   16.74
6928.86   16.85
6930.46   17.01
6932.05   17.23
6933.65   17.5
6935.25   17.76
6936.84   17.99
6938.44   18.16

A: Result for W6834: 1.04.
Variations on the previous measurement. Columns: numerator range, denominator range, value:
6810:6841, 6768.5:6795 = 1.05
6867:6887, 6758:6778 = 1.05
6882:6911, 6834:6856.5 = 1.02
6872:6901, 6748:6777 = 1.05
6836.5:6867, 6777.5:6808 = 1.00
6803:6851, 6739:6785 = 1.04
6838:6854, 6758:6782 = 1.04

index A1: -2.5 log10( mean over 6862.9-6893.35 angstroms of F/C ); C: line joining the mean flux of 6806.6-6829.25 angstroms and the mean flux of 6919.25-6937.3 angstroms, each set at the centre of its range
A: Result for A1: 0.022 mag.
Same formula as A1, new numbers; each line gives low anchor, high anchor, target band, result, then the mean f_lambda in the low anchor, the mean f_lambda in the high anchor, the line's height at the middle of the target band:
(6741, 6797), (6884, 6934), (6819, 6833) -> -0.030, 16.5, 16.8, 16.6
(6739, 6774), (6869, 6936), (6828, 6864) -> 0.013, 16.5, 16.7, 16.6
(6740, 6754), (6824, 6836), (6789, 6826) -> 0.016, 17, 17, 17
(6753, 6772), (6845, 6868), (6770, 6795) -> -0.014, 16.1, 16.4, 16.2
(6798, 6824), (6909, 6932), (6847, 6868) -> 0.036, 16.9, 17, 17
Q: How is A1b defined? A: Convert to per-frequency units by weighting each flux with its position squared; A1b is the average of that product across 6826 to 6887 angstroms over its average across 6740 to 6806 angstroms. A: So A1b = 1.02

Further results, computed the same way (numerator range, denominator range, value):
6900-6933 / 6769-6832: 1.04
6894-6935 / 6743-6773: 1.07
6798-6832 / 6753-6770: 1.06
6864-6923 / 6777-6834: 1.02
